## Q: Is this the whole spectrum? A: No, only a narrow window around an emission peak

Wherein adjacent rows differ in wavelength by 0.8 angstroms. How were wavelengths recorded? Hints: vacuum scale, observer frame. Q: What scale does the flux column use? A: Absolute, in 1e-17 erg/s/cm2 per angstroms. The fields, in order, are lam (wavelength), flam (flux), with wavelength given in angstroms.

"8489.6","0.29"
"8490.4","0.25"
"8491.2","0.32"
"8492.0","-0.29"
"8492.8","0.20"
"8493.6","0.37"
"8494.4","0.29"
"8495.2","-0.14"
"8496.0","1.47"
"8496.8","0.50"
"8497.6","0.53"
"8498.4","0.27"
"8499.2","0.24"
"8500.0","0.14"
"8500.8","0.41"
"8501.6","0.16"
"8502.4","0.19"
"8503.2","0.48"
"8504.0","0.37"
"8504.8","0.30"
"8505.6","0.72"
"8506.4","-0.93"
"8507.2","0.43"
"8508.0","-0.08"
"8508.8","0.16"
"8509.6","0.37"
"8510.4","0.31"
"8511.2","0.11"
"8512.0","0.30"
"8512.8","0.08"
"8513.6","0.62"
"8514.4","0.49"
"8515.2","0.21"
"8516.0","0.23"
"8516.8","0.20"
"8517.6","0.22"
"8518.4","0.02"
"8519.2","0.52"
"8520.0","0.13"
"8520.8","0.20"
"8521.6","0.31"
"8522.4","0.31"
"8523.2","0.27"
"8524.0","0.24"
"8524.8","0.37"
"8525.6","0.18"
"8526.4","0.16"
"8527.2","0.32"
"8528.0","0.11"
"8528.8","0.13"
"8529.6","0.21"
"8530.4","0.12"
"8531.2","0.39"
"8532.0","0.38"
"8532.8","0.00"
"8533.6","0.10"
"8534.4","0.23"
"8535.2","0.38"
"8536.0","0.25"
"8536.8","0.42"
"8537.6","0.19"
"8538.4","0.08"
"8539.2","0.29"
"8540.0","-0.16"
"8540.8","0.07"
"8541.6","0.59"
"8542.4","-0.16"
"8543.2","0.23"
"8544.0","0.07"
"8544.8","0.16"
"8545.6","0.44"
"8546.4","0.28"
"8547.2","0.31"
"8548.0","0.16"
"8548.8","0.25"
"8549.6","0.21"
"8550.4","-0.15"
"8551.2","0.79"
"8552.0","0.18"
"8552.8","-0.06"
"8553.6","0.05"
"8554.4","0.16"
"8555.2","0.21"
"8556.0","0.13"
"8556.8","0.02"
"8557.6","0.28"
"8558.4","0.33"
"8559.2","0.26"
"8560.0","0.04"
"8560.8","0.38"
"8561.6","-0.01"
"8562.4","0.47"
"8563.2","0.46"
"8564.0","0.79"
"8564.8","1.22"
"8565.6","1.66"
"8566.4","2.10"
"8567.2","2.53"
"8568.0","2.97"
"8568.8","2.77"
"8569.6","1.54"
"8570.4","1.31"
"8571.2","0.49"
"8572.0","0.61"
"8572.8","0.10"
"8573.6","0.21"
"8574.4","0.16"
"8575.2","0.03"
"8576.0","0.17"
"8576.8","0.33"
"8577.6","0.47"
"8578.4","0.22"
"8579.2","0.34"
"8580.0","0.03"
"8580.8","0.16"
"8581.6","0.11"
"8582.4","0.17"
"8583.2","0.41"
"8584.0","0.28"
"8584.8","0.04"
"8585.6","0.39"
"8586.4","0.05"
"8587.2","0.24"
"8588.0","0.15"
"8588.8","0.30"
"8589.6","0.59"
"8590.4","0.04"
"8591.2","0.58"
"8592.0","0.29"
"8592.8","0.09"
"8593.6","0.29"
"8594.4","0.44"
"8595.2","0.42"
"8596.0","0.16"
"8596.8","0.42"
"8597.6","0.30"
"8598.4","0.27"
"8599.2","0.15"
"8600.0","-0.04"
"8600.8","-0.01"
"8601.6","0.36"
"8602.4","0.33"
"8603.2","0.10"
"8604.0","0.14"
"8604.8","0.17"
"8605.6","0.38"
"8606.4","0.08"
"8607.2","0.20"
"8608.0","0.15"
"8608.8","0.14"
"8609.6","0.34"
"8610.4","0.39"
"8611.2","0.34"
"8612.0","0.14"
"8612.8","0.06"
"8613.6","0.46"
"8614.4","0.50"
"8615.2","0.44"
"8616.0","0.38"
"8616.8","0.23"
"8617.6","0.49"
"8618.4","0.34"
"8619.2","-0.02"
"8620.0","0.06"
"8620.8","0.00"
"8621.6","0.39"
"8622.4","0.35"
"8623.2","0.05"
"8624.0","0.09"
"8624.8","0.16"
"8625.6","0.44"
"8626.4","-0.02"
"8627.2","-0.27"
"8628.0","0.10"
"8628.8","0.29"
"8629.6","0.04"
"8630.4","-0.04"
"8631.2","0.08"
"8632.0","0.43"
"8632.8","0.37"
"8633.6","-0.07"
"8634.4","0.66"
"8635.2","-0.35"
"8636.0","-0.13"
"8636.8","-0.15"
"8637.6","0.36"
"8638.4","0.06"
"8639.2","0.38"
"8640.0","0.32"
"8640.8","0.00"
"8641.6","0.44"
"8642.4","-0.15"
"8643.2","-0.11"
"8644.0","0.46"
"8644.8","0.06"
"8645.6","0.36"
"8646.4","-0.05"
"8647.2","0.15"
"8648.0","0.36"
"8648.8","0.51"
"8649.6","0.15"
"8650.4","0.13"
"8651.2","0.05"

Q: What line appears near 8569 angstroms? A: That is Hbeta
